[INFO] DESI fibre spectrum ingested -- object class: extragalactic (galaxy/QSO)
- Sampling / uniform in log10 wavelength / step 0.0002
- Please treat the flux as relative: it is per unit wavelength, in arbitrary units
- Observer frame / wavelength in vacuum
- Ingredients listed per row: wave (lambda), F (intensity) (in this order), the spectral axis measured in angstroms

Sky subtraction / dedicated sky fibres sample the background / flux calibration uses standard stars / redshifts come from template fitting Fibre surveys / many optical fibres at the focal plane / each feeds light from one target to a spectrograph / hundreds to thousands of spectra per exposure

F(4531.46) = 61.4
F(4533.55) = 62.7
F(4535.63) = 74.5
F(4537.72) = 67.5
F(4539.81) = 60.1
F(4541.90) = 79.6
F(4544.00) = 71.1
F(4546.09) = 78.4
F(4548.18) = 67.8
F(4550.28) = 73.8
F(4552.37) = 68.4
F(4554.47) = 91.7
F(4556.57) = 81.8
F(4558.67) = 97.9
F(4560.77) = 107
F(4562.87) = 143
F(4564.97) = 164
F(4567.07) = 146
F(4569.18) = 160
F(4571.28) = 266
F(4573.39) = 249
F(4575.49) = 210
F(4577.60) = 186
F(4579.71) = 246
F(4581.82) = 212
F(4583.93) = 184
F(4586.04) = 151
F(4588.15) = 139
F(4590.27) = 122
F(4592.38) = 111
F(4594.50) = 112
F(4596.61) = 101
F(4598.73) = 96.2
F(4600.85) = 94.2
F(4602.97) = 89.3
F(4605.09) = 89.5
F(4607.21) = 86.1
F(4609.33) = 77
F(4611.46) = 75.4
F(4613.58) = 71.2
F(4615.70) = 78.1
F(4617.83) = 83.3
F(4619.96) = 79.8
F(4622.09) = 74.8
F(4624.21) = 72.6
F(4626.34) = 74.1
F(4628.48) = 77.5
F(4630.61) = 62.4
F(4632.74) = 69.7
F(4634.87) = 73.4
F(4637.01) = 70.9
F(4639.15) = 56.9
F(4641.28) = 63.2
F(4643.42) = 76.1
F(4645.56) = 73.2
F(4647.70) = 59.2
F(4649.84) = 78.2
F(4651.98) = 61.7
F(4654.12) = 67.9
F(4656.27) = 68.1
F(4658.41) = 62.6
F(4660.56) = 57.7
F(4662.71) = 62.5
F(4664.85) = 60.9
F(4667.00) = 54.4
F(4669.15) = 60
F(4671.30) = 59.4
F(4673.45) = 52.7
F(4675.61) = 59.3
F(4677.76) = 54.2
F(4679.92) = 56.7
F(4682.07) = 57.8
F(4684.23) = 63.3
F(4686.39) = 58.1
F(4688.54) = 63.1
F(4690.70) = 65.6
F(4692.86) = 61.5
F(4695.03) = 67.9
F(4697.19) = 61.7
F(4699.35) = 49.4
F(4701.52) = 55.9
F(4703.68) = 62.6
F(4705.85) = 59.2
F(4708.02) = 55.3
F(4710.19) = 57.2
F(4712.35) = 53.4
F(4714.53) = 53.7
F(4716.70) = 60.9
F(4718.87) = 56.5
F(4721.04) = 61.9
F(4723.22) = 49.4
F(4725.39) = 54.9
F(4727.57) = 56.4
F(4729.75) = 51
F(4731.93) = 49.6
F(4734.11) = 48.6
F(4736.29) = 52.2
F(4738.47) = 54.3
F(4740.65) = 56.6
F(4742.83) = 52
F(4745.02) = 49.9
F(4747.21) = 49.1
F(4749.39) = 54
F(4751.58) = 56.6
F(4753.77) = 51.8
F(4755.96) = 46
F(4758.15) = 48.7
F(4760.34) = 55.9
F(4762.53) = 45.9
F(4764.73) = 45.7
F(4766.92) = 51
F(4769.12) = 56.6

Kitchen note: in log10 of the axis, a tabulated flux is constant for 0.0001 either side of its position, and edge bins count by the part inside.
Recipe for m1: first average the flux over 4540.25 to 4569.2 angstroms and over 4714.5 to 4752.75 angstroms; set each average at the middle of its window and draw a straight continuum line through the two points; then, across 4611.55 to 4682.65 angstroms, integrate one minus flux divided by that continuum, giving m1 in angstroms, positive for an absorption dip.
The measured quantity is 8.8 angstroms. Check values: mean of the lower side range 99.3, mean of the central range 66.5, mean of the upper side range 53.8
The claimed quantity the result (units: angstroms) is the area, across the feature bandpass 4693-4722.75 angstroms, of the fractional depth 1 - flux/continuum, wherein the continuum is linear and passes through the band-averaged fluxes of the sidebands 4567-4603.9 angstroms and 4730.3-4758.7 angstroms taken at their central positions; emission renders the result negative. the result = 7.1 angstroms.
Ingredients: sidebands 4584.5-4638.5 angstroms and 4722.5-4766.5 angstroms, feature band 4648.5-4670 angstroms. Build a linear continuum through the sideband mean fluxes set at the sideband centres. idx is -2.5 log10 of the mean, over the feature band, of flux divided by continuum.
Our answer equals 0.199 mag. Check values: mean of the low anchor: 89.8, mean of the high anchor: 51.4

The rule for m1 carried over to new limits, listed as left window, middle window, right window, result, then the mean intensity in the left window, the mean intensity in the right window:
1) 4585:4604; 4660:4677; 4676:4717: 3.5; 113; 58.8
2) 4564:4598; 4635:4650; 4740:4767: 7.1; 172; 50.9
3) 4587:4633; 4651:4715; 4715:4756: 7.8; 88.4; 53.4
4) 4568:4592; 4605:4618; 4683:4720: 6.4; 191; 59.1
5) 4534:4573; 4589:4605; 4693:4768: -1.5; 107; 54.1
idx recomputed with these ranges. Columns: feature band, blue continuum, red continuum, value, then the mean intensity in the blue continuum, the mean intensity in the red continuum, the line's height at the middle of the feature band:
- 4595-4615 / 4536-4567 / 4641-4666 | -0.122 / 90.9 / 66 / 77.9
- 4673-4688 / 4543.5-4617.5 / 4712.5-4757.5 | 0.333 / 126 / 53.2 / 78.7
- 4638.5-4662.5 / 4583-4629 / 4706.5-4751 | 0.230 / 97.1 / 53.9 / 81.5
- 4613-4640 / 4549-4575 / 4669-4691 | 0.289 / 138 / 58.8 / 94.9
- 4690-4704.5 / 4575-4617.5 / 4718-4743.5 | 0.179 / 125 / 53.6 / 71.3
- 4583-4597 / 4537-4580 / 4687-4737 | -0.166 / 128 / 56.9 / 113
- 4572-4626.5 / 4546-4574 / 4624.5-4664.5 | -0.192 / 128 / 67.5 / 99.9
